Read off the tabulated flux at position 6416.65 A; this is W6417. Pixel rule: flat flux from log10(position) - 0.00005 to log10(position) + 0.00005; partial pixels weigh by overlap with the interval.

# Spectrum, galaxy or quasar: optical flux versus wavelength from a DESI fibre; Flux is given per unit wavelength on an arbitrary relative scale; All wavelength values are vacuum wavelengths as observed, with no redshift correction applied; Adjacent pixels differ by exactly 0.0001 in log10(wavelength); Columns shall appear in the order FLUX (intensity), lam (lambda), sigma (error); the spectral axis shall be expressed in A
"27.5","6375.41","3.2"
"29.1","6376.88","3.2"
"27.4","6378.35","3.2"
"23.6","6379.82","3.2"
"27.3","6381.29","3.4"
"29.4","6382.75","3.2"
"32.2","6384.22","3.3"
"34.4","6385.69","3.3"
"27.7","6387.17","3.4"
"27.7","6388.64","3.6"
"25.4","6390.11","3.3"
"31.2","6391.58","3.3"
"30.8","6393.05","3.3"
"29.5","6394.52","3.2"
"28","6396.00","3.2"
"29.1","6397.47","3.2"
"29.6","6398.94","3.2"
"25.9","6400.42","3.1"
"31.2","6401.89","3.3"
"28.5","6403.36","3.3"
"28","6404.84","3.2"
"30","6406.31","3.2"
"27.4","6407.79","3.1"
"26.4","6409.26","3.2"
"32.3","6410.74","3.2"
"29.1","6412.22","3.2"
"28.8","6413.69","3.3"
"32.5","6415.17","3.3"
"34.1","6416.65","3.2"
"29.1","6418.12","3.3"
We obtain 34.1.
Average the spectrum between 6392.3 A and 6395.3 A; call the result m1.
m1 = 30.1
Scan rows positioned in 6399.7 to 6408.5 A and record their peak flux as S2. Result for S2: 31.2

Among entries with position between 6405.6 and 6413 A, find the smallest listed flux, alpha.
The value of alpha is 26.4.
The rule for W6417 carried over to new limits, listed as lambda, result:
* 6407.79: 27.4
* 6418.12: 29.1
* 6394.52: 29.5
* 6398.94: 29.6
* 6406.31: 30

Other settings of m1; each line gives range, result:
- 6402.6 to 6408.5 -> 28.5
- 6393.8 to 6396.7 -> 28.7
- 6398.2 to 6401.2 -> 27.8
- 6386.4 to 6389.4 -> 27.7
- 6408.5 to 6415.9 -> 29.8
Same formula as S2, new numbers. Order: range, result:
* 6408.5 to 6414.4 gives 32.3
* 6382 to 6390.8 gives 34.4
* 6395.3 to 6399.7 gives 29.6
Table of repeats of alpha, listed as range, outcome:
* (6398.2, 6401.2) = 25.9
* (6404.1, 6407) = 28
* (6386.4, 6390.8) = 25.4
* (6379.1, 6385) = 23.6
